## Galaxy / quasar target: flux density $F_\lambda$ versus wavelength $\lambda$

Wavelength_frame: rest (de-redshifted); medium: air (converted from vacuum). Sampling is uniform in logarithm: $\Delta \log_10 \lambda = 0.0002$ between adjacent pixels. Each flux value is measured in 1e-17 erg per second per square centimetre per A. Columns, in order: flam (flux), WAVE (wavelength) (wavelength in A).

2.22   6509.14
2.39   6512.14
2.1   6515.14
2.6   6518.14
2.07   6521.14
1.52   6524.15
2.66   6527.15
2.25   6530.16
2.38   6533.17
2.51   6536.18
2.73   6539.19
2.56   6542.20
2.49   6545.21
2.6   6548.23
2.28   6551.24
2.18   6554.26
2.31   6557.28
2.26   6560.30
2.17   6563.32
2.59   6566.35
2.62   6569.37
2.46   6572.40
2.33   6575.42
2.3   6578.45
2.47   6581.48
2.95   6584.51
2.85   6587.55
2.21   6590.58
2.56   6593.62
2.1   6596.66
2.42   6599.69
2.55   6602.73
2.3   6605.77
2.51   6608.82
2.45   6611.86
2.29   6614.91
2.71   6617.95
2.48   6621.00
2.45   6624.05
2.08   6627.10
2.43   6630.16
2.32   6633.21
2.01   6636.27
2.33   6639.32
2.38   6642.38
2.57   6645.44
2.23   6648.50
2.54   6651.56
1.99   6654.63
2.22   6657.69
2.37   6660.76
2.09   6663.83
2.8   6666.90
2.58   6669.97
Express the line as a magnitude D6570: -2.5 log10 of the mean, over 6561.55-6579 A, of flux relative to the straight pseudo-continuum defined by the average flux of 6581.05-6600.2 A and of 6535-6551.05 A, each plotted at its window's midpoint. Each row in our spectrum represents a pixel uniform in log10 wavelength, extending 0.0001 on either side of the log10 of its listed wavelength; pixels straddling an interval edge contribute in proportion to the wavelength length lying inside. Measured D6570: 0.05 mag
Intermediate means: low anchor 2.56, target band 2.42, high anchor 2.52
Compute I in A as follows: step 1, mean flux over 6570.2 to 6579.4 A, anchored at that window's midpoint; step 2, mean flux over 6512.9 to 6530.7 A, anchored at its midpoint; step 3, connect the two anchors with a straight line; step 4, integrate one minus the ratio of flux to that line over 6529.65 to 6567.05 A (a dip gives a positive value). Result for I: -1.9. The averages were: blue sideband 2.21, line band 2.41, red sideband 2.39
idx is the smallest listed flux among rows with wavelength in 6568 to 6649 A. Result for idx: 2.01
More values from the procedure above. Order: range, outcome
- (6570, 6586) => 2.3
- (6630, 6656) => 1.99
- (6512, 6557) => 1.52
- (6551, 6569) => 2.17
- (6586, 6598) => 2.1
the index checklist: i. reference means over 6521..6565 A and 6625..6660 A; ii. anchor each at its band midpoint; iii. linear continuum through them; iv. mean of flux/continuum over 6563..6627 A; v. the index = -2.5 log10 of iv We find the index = -0.068 mag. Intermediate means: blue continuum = 2.34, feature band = 2.46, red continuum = 2.29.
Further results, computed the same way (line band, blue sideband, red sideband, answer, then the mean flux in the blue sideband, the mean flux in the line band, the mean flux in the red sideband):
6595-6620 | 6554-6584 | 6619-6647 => -0.024 mag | 2.4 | 2.42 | 2.34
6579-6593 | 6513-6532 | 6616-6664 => -0.142 mag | 2.21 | 2.59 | 2.33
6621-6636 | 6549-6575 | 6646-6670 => 0.020 mag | 2.37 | 2.31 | 2.35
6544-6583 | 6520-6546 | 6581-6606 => 0.017 mag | 2.35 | 2.39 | 2.5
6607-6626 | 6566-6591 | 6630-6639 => -0.061 mag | 2.54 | 2.47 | 2.24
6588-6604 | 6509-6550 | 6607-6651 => -0.011 mag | 2.37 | 2.4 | 2.38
